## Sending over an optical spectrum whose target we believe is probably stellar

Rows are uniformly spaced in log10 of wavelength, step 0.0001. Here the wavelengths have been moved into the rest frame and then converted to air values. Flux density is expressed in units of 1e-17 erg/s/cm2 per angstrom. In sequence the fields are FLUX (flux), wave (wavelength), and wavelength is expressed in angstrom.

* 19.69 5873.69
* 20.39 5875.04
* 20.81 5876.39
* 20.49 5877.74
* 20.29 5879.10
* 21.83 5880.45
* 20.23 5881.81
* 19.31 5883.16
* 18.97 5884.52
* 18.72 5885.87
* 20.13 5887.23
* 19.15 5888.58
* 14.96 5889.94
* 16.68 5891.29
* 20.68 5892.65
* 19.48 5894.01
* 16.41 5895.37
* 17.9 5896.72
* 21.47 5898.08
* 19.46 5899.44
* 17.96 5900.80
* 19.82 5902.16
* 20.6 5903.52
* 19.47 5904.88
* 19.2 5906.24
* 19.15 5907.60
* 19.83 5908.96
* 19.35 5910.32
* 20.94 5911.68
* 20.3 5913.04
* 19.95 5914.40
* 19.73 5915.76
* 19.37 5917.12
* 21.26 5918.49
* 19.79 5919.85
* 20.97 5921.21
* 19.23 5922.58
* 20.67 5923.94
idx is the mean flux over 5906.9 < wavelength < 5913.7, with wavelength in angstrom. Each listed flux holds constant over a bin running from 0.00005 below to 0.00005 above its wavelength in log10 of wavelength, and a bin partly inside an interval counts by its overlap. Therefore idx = 19.9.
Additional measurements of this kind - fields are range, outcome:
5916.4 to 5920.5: 20.1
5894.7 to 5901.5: 18.6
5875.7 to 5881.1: 20.9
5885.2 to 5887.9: 19.4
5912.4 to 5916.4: 20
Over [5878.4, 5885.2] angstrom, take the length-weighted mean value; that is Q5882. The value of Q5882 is 20.1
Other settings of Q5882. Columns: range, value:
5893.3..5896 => 18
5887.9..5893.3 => 17.9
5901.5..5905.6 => 19.9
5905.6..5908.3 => 19.2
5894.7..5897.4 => 17.2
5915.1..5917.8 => 19.6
